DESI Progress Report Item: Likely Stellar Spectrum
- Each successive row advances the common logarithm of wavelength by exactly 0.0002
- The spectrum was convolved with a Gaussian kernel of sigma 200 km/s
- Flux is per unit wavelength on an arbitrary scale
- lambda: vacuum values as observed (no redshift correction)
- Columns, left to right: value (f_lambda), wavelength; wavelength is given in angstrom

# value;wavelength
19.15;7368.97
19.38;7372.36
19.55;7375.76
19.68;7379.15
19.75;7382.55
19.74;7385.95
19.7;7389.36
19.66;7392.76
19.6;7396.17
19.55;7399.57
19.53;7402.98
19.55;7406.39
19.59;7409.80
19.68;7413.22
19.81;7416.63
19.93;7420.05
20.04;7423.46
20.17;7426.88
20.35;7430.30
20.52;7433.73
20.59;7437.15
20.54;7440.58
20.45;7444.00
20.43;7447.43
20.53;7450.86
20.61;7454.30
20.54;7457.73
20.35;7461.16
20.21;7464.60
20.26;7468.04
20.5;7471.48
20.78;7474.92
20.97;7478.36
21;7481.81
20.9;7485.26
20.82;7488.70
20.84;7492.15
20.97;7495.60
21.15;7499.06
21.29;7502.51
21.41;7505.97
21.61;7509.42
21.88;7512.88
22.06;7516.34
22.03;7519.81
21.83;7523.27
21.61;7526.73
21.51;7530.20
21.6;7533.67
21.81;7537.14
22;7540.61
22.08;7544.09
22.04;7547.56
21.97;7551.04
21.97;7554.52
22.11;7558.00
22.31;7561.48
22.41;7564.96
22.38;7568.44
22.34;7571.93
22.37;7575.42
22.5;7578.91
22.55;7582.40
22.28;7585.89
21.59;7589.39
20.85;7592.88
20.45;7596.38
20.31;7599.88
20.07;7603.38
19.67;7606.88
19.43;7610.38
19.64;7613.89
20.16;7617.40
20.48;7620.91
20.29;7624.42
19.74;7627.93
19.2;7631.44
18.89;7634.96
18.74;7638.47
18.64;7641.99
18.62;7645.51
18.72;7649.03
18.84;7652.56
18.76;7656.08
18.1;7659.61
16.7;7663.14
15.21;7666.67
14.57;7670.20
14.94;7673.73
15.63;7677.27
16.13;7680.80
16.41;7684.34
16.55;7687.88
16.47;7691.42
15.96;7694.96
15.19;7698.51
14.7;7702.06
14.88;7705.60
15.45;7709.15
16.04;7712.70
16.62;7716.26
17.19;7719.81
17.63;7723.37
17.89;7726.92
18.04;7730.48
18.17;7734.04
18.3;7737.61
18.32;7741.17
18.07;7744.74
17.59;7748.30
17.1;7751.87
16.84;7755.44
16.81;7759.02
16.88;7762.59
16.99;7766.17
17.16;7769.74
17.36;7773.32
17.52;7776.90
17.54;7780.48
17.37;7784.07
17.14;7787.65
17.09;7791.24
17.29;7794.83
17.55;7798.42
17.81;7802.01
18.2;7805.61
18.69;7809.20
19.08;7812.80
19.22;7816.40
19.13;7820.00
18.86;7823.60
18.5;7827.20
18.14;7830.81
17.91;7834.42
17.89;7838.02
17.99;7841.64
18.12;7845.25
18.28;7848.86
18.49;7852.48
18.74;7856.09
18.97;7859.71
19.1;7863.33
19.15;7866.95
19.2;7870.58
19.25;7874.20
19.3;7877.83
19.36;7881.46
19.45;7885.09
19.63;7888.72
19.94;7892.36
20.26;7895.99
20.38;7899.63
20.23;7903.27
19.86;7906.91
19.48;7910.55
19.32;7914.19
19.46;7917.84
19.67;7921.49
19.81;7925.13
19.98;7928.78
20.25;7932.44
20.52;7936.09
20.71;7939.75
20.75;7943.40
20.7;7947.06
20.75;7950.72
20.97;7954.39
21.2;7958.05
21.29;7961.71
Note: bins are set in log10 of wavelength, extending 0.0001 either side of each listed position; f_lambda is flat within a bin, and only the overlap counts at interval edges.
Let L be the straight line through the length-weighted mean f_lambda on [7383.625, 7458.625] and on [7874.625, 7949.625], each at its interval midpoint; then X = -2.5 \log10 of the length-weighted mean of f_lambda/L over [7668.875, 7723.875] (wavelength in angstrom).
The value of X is 0.25 mag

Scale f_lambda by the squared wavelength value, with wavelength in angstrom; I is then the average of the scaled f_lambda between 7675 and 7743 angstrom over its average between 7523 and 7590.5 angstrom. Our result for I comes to 0.8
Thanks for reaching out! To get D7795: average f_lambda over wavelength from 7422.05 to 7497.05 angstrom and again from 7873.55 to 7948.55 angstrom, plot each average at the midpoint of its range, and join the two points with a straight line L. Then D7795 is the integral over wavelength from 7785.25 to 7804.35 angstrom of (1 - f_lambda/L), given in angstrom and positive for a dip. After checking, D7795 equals 2.6 angstrom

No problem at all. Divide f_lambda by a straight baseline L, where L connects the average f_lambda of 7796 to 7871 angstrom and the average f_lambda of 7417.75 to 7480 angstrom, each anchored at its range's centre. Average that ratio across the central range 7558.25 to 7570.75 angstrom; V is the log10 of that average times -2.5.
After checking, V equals -0.129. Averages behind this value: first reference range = 20.4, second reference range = 18.5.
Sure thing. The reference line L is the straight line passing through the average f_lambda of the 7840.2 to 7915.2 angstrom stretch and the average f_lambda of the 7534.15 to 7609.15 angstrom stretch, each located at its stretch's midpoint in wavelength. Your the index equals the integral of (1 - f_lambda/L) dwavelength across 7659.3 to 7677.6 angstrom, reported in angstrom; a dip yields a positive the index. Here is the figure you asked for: 4.6 angstrom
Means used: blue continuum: 21.7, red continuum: 19.3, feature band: 15.7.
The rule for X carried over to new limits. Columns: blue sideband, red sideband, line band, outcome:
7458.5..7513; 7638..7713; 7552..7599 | -0.166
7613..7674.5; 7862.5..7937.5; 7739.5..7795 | 0.102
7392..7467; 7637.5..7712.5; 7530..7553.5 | -0.182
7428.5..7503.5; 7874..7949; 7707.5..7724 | 0.221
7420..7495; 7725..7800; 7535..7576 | -0.135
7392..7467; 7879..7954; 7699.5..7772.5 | 0.179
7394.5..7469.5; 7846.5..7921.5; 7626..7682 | 0.125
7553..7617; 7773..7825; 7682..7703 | 0.230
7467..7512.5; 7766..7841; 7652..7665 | 0.079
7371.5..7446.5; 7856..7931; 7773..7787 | 0.130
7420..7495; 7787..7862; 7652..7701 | 0.177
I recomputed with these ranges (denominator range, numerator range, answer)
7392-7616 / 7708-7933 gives 0.95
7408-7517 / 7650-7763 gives 0.87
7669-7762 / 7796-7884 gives 1.16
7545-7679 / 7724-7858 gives 0.94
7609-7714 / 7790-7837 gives 1.09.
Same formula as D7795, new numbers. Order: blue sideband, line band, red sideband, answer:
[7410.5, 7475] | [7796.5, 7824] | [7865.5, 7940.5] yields 1.8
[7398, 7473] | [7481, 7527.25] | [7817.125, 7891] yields -3.4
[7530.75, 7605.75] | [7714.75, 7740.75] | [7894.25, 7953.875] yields 4.1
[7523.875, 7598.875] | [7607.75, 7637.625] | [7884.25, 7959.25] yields 2.7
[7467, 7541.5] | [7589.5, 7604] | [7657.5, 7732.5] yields -1.3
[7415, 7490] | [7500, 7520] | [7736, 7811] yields -1.7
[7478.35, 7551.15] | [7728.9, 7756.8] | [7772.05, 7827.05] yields 1.3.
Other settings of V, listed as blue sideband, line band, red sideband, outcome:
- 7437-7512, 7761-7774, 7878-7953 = 0.19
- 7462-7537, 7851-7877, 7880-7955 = 0.07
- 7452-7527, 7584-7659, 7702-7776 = -0.04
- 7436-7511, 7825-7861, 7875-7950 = 0.10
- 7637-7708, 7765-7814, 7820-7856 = 0.01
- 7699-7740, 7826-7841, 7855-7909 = 0.04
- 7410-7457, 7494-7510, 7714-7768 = -0.09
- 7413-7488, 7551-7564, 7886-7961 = -0.09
